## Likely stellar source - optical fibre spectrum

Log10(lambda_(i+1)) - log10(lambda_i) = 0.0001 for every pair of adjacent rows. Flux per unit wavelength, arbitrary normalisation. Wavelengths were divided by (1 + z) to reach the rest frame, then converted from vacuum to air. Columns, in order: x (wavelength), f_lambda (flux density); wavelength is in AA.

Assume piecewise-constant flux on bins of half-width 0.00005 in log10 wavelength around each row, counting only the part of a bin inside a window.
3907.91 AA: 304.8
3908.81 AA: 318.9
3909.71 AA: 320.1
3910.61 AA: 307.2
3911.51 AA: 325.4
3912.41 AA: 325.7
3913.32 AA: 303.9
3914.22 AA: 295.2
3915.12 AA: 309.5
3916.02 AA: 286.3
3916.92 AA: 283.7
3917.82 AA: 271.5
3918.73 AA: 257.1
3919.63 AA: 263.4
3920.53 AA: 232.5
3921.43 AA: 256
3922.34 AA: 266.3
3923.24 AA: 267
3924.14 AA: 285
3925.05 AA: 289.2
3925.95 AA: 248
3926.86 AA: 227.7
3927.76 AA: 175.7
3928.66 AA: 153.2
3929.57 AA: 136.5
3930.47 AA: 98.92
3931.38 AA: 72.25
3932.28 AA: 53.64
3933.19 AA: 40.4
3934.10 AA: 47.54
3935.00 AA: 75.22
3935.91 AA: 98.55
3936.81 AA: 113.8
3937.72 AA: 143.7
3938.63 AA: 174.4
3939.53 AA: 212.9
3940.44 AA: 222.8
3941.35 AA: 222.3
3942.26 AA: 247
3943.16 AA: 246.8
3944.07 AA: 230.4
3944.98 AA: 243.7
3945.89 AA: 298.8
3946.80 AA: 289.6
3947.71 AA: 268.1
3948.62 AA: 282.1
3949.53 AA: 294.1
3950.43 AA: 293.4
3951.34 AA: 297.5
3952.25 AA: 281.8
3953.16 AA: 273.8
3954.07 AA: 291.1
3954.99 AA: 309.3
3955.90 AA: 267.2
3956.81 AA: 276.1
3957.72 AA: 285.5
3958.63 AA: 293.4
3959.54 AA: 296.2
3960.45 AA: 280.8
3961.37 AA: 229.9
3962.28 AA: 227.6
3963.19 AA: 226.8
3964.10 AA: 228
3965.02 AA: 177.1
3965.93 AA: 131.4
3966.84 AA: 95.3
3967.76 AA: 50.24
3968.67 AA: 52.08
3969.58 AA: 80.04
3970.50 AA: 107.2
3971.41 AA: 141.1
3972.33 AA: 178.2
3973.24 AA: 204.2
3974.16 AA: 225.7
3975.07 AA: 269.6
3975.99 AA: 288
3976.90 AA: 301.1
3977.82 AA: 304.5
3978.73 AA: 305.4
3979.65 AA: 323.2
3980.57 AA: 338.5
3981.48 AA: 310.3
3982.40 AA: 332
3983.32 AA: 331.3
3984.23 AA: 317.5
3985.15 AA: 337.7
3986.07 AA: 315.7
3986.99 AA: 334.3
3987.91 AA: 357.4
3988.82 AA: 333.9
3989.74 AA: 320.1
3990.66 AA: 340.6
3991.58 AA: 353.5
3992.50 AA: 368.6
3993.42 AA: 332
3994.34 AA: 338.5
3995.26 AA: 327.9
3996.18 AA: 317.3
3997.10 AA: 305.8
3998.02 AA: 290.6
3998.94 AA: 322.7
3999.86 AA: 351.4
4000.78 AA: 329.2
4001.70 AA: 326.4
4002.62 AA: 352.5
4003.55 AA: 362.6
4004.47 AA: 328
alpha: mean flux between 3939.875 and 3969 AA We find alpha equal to 242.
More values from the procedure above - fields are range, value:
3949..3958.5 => 287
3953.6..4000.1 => 269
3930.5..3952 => 193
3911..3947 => 214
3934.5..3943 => 170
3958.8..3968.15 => 198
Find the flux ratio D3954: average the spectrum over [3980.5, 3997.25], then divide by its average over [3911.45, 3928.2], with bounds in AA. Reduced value 1.2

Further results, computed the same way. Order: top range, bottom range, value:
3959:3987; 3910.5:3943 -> 1.12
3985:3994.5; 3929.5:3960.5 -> 1.57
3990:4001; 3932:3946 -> 2.01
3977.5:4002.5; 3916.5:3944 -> 1.73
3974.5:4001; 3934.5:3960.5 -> 1.32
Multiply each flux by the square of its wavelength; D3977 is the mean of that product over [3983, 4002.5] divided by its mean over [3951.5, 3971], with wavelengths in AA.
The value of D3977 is 1.58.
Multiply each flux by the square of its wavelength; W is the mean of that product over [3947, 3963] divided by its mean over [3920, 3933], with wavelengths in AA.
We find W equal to 1.45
